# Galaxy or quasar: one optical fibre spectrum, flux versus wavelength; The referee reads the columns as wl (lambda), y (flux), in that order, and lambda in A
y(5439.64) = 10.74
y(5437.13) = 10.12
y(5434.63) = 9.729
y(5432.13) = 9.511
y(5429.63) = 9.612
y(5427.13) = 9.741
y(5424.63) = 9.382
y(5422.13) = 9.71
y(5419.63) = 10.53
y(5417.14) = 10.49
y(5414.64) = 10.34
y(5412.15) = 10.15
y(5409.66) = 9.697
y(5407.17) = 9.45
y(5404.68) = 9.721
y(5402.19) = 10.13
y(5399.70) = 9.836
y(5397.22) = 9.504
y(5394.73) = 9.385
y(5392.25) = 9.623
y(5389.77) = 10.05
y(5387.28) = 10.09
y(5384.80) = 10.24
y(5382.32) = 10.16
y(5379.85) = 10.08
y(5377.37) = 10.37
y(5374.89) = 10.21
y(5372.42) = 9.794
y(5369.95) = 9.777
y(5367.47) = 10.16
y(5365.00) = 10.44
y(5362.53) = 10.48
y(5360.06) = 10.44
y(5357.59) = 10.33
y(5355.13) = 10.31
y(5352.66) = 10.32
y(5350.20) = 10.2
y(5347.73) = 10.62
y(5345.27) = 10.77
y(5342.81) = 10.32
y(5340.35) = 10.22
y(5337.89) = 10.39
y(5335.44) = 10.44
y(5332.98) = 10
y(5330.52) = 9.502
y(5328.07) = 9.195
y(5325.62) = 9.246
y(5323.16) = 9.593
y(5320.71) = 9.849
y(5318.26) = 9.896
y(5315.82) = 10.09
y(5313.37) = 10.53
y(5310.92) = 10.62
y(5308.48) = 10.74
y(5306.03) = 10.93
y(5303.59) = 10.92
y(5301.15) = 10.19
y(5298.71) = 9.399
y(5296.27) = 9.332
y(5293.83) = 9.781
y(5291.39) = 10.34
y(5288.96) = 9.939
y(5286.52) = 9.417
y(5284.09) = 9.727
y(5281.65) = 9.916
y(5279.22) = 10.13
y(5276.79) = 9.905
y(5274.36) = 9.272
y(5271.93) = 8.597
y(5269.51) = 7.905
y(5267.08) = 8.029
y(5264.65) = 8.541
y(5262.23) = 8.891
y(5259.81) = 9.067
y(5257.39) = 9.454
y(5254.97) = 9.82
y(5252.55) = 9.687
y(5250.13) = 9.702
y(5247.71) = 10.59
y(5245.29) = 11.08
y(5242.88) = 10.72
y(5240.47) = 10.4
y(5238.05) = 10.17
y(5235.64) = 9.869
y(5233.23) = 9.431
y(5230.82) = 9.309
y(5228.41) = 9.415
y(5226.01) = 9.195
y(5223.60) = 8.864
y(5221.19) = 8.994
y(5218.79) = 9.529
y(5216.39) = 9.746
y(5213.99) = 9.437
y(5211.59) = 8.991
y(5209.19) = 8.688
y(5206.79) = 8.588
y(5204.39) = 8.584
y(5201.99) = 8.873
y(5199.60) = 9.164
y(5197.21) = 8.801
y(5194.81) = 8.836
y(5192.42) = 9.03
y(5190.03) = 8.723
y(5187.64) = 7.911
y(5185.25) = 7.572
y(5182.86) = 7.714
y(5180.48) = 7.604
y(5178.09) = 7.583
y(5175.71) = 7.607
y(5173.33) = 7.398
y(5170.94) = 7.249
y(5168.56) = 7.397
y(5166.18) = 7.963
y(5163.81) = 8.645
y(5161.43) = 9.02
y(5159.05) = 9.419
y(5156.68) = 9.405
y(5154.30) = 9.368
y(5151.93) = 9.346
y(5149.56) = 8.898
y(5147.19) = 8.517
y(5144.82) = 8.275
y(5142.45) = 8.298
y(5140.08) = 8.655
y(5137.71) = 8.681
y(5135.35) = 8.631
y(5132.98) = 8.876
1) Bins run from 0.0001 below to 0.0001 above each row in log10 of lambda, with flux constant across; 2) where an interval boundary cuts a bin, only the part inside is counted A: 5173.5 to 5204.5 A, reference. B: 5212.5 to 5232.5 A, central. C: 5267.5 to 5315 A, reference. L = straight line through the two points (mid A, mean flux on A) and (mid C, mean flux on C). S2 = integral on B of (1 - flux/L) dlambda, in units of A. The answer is -1.2 A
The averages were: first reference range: 8.27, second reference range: 9.84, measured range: 9.31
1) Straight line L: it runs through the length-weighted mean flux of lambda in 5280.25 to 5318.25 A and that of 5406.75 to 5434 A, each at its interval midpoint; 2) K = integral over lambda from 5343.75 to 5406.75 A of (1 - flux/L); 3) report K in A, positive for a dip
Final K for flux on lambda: -0.9 A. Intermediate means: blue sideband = 10.1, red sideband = 9.88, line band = 10.1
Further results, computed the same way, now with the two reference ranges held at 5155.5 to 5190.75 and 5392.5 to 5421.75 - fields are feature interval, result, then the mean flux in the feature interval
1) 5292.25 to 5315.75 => -2.99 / 10.3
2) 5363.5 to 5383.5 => -0.99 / 10.1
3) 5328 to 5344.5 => -1.29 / 10.1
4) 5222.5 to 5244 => -2.92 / 9.71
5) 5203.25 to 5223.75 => -1.63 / 9.06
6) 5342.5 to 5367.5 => -2.39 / 10.4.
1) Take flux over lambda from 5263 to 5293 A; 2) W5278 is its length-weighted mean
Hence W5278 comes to 9.31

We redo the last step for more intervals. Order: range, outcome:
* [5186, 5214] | 8.75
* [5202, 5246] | 9.47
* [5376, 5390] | 10.2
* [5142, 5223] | 8.57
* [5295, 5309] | 10.2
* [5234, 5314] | 9.8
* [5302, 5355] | 10.2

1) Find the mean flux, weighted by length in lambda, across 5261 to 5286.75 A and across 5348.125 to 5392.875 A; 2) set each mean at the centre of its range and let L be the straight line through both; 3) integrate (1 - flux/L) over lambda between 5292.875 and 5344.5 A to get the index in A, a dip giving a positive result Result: -2.5 A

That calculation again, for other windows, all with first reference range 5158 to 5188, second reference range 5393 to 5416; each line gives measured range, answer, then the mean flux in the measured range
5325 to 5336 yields -0.54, 9.65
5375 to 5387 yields -0.74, 10.2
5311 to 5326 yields -1.41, 9.96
